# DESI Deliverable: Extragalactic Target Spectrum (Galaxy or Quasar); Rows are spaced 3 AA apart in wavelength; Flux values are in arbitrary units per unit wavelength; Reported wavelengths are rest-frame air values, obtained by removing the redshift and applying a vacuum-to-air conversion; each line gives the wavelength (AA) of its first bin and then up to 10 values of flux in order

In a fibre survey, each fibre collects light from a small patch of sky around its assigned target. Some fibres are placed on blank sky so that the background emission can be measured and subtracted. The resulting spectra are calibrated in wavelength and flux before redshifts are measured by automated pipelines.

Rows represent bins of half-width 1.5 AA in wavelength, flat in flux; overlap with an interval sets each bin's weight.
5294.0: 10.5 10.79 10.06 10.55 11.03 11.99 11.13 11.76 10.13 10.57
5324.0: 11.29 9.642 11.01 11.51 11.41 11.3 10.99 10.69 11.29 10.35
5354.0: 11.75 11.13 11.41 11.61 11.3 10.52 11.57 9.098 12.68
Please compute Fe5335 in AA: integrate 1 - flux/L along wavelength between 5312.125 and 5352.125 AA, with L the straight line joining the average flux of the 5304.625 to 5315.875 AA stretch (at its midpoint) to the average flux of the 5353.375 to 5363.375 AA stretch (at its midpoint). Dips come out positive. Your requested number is 1.8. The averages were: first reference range 11.5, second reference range 11.4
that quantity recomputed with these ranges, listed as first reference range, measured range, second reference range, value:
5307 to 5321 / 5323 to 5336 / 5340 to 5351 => 0.2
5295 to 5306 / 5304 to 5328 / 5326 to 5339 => -0.5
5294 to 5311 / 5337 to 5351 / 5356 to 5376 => -0.1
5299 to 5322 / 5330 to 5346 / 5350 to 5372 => -0.2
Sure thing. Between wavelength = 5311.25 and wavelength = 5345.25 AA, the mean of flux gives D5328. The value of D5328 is 11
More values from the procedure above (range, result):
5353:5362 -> 11.4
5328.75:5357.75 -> 11.1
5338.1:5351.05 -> 11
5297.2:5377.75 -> 11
